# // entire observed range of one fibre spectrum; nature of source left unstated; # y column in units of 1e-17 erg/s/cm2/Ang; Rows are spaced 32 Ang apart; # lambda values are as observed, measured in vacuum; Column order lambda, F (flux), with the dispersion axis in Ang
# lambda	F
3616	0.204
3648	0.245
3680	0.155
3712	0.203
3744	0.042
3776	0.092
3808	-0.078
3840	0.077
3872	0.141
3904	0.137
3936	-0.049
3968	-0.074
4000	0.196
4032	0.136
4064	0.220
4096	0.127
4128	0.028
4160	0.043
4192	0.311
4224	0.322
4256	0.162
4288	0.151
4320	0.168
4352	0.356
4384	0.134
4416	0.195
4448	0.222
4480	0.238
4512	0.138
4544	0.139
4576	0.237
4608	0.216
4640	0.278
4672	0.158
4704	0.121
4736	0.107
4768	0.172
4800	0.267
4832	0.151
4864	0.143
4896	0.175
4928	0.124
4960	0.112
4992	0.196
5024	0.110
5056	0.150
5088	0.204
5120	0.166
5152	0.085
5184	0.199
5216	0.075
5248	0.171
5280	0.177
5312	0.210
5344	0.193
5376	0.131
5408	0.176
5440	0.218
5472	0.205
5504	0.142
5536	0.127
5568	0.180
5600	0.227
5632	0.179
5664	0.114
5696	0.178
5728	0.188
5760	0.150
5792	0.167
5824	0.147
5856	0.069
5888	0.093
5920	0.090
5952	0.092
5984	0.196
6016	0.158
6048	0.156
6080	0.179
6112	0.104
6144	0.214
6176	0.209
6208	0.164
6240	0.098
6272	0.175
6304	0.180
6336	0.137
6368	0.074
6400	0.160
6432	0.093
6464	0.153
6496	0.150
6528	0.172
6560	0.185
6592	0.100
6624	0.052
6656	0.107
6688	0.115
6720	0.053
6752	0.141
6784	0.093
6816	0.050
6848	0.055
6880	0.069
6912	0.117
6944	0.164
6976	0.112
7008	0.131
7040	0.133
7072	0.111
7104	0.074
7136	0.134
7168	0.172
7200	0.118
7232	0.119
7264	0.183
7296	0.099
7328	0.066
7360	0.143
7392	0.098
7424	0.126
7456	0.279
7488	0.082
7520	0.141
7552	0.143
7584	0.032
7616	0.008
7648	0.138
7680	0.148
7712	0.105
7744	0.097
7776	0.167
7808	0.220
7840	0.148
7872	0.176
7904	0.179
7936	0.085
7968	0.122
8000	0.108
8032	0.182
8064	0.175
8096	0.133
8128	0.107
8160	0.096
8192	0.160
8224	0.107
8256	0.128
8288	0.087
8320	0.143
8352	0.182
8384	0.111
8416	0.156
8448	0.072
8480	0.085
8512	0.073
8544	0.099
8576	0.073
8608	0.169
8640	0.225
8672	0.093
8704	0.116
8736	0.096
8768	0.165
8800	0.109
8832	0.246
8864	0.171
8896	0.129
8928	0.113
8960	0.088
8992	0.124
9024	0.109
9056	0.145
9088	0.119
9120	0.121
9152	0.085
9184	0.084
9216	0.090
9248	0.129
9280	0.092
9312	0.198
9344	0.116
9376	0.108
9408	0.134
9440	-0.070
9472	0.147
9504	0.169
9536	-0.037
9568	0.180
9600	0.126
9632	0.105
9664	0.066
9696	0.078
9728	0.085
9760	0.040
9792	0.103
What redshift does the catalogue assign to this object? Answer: 0.135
